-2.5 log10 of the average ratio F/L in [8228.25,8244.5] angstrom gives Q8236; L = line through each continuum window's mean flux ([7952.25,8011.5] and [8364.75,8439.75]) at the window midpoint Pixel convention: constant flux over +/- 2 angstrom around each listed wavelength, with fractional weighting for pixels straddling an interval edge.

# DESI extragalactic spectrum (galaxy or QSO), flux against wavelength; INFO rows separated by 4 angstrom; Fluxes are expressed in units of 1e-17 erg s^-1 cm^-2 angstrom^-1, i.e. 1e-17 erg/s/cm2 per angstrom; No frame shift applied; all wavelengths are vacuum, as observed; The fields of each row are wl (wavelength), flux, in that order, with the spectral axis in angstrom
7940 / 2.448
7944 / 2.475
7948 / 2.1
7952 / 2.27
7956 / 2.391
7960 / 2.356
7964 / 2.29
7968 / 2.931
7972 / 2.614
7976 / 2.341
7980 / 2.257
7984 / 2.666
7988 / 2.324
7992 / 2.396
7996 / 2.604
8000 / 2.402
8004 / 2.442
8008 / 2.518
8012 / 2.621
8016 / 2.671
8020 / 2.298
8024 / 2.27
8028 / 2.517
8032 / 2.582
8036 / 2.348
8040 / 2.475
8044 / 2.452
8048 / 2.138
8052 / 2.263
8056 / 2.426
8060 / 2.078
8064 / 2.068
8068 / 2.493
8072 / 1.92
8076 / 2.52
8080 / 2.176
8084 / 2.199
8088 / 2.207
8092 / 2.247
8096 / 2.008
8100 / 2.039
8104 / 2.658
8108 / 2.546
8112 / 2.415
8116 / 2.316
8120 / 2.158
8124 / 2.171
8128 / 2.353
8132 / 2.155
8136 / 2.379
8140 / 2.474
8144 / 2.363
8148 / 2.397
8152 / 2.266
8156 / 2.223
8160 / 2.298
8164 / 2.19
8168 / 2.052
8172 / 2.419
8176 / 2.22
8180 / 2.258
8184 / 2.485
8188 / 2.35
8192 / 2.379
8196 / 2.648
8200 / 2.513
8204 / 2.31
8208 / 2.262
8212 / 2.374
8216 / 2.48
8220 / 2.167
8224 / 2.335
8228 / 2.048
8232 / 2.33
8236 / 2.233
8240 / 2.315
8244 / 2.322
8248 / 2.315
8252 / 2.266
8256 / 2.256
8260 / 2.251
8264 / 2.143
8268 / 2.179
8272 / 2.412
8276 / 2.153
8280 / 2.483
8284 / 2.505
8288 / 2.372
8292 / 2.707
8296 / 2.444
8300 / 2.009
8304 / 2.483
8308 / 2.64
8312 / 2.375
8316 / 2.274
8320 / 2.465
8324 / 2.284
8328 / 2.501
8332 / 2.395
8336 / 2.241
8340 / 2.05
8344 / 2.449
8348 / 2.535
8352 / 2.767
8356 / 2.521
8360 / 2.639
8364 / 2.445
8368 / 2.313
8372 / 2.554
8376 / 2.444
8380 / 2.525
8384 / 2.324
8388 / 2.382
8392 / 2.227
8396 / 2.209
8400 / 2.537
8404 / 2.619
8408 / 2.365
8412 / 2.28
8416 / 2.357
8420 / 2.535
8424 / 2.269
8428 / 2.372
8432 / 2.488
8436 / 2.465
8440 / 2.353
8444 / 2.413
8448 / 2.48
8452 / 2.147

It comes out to 0.07 mag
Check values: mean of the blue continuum 2.46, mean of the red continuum 2.4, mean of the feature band 2.27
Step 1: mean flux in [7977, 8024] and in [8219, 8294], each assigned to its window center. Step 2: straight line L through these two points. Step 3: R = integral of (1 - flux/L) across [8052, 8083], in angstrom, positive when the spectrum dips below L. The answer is 2.3 angstrom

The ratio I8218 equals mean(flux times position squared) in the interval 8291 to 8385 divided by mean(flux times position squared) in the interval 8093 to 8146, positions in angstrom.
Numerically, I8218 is 1.11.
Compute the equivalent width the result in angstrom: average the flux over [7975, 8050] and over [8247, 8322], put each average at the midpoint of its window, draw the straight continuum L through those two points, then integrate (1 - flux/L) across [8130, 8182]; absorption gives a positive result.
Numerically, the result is 2.4 angstrom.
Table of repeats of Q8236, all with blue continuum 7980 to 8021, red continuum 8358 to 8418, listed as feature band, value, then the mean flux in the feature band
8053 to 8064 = 0.12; 2.22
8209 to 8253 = 0.07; 2.29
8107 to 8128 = 0.07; 2.31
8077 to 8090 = 0.12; 2.22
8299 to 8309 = 0.02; 2.39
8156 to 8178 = 0.10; 2.23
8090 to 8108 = 0.09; 2.27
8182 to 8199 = -0.01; 2.47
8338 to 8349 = 0.04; 2.33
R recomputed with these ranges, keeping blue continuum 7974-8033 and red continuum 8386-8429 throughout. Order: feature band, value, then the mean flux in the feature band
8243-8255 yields 0.6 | 2.3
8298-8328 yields 0.3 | 2.37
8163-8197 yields 1.3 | 2.33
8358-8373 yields -0.6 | 2.48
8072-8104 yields 3.0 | 2.21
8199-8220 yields 0.5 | 2.36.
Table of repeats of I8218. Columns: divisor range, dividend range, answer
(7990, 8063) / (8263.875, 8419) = 1.08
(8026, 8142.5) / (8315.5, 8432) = 1.12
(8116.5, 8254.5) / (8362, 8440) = 1.10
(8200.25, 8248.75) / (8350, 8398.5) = 1.10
